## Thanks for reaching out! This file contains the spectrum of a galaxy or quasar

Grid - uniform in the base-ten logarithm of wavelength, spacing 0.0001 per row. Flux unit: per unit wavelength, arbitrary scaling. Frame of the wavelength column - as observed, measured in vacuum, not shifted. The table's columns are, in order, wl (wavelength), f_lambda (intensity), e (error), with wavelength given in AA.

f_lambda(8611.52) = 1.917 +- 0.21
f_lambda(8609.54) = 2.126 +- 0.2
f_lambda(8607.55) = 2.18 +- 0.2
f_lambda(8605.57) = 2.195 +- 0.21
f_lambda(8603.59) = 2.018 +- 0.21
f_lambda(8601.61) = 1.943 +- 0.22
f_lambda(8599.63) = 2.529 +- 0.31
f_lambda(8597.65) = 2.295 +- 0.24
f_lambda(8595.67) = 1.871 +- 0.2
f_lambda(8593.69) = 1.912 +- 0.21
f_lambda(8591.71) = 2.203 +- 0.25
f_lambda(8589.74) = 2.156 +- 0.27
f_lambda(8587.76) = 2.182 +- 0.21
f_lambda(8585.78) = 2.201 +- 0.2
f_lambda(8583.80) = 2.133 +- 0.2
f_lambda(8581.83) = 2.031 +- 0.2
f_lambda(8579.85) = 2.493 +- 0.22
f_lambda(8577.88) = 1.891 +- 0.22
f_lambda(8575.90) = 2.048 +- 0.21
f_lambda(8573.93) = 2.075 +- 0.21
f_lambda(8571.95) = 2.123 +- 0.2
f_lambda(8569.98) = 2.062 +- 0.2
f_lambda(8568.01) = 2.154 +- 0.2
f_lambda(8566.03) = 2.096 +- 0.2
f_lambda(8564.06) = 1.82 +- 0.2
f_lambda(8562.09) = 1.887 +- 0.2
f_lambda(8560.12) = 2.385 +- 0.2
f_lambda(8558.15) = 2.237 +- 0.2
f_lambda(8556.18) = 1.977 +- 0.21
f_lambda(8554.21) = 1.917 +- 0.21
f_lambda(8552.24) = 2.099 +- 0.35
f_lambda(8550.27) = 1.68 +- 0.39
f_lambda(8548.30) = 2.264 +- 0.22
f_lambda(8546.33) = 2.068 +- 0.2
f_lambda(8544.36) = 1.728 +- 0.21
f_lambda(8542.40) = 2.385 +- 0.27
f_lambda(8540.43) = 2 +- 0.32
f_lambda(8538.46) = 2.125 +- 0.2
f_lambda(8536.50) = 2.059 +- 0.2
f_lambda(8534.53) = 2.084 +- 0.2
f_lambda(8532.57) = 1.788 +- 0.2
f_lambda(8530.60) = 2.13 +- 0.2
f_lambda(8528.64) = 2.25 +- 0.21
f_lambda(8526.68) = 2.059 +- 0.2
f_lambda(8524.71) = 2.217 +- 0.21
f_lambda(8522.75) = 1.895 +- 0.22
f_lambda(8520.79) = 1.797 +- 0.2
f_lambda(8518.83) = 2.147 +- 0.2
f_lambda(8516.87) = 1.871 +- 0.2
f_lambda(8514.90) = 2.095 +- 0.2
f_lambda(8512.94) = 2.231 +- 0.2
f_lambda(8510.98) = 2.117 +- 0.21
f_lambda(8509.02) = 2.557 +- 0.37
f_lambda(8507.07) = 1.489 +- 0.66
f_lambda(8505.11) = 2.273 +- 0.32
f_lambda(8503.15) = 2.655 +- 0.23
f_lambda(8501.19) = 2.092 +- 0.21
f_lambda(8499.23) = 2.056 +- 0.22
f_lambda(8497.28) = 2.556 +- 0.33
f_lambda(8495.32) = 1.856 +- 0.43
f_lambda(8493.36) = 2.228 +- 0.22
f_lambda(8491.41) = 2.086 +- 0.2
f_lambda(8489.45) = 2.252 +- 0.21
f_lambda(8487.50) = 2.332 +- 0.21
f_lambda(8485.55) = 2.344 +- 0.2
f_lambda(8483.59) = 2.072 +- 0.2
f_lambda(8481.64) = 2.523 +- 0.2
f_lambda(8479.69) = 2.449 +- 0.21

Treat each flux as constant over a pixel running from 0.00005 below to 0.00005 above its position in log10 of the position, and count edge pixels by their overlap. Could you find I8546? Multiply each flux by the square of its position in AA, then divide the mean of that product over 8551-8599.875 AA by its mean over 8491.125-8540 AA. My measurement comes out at 1.01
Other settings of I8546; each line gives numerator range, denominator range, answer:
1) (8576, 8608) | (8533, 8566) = 1.06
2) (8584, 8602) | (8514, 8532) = 1.07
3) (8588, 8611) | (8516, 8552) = 1.06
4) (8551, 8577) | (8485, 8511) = 0.95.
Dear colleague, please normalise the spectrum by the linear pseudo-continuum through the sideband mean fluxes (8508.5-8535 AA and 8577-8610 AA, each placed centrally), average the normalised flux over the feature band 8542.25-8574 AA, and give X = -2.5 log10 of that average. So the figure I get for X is 0.03 mag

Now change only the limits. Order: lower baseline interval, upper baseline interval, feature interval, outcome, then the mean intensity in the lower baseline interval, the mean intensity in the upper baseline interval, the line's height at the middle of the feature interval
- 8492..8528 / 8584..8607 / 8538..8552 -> 0.05 mag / 2.12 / 2.14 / 2.13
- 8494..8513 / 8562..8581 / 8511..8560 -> 0.04 mag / 2.19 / 2.07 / 2.13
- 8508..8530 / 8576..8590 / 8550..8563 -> 0.05 mag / 2.11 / 2.15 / 2.13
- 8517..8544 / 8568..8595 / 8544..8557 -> 0.06 mag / 2.06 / 2.12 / 2.08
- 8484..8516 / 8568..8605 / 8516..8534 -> 0.08 mag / 2.2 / 2.12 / 2.18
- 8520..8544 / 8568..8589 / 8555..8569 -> 0.01 mag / 2.06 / 2.13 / 2.1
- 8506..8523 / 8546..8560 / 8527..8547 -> -0.01 mag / 2.03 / 2.05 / 2.04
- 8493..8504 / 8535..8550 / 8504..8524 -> 0.06 mag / 2.24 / 2.07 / 2.18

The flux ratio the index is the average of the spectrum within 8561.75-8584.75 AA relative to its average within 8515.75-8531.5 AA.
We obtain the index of 1.0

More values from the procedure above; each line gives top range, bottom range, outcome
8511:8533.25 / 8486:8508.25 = 0.94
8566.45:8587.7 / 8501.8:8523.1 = 1.01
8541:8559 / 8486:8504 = 0.91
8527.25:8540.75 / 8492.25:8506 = 0.92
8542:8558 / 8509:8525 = 0.97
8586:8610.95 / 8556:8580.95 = 1.02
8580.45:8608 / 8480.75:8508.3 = 0.97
